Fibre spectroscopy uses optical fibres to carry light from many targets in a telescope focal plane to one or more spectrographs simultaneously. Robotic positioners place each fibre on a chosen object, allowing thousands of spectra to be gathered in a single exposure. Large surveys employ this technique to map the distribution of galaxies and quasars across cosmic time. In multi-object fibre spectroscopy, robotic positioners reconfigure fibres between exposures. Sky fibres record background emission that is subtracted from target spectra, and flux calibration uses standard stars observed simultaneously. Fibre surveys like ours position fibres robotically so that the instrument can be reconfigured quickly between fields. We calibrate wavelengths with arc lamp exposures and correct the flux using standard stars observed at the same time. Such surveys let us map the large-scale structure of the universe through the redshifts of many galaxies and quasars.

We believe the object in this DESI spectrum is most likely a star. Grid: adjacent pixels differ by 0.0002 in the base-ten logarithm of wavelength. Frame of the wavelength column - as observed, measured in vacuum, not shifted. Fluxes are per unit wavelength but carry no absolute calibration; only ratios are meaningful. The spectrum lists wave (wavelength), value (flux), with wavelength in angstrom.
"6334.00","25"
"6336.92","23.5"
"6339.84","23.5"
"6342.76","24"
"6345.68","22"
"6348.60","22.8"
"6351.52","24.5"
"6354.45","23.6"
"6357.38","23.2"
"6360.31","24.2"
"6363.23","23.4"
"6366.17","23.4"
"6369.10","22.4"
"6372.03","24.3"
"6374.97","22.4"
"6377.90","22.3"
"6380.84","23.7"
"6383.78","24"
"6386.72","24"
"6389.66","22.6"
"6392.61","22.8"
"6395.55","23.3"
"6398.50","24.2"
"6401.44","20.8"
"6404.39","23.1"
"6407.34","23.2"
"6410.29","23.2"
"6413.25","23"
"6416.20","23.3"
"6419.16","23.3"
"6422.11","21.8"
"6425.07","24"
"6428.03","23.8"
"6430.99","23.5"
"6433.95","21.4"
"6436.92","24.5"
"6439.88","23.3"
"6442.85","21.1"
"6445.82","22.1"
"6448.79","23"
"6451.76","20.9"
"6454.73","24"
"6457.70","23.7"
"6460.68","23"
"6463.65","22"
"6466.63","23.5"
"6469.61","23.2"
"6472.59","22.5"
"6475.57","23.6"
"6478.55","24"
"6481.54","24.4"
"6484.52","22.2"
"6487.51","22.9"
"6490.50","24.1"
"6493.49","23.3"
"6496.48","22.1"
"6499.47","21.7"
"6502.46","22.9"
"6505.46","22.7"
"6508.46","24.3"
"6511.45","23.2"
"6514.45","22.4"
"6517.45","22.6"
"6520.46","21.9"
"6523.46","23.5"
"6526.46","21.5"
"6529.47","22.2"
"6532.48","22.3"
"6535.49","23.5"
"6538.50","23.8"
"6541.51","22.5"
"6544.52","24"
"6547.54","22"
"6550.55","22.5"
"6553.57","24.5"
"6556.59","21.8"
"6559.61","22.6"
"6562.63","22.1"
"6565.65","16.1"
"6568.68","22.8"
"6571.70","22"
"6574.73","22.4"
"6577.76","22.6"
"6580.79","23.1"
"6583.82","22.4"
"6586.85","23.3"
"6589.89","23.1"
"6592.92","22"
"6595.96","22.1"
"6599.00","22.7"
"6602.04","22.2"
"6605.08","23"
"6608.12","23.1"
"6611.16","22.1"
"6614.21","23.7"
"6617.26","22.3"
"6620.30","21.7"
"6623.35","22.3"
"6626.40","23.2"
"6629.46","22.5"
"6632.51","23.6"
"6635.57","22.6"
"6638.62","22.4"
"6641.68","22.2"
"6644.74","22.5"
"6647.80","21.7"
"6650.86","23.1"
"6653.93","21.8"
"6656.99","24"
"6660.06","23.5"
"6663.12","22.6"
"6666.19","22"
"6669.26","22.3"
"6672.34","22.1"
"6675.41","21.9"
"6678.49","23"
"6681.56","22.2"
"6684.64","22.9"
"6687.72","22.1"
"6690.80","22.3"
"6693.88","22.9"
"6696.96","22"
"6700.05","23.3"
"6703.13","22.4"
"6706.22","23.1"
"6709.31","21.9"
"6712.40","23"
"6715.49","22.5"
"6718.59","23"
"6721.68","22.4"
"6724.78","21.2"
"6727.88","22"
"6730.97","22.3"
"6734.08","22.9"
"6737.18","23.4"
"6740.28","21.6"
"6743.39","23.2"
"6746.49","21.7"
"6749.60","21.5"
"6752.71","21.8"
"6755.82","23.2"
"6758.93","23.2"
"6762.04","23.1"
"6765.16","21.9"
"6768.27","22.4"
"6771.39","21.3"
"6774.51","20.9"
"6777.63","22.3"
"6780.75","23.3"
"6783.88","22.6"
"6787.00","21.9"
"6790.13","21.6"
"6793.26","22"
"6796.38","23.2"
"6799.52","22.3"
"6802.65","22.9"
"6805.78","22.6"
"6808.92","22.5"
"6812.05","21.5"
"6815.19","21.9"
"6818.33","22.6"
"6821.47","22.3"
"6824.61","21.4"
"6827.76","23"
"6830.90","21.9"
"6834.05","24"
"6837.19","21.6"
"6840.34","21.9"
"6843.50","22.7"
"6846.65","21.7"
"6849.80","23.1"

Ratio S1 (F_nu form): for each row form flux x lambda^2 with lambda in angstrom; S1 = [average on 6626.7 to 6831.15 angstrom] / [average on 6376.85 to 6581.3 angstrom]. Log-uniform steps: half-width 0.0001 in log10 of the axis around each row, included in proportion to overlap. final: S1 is 1.06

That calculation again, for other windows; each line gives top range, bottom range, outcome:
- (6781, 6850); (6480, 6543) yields 1.07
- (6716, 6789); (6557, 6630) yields 1.05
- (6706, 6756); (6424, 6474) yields 1.06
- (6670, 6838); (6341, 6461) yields 1.08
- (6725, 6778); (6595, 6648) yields 1.02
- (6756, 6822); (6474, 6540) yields 1.06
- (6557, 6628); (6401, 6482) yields 1.02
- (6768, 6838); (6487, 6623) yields 1.06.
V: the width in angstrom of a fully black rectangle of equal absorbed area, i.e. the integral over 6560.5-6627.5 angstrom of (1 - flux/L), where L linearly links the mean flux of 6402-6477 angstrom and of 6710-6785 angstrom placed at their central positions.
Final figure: 1.05 angstrom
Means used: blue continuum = 22.9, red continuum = 22.4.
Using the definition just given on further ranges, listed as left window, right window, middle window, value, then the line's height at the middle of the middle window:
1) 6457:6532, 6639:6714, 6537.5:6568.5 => 0.8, 22.8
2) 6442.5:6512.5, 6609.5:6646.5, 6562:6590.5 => 1.0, 22.7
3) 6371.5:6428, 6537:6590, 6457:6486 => -0.5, 22.8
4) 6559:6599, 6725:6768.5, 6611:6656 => -0.8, 22.2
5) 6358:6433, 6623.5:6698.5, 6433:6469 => 0.5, 23.1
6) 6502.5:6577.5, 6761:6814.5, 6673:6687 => -0.1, 22.3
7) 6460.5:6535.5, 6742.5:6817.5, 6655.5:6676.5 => -0.1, 22.5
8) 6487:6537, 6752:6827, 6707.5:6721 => -0.1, 22.4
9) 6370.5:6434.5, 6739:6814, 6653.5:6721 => -0.4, 22.5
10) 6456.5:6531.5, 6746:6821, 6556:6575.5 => 1.2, 22.8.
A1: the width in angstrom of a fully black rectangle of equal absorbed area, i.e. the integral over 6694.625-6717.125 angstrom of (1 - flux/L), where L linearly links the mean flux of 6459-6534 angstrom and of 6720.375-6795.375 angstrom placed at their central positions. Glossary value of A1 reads -0.2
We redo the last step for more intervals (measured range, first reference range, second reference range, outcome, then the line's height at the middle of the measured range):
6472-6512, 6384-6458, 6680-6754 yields -0.56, 22.8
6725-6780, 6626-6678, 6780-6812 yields 0.50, 22.5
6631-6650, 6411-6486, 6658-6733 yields 0.06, 22.6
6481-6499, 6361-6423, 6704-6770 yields -0.08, 22.9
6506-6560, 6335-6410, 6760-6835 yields 0.13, 22.9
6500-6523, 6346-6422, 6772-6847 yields 0.08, 22.9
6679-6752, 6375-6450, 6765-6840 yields -0.03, 22.4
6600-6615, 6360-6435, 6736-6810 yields -0.06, 22.7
